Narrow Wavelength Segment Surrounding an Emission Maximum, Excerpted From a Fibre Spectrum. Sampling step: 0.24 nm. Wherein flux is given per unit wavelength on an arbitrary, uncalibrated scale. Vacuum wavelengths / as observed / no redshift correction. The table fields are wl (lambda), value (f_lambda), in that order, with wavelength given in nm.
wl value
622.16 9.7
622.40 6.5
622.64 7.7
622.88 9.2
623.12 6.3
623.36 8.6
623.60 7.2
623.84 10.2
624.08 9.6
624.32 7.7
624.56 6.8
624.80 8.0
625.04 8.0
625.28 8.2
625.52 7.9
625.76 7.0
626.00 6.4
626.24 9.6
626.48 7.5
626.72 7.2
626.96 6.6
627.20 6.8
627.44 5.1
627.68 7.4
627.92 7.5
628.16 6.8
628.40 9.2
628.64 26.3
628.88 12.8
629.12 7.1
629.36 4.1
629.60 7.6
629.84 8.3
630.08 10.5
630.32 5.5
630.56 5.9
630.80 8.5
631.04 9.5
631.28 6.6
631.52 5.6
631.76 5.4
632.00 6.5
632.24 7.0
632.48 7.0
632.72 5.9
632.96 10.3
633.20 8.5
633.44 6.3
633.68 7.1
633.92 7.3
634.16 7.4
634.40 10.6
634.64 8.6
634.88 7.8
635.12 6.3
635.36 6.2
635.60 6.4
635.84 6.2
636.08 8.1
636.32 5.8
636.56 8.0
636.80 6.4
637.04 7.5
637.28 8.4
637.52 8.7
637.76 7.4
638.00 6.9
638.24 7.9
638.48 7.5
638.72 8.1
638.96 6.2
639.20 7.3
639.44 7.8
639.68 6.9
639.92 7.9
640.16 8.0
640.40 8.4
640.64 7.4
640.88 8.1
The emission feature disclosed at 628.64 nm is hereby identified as Hbeta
